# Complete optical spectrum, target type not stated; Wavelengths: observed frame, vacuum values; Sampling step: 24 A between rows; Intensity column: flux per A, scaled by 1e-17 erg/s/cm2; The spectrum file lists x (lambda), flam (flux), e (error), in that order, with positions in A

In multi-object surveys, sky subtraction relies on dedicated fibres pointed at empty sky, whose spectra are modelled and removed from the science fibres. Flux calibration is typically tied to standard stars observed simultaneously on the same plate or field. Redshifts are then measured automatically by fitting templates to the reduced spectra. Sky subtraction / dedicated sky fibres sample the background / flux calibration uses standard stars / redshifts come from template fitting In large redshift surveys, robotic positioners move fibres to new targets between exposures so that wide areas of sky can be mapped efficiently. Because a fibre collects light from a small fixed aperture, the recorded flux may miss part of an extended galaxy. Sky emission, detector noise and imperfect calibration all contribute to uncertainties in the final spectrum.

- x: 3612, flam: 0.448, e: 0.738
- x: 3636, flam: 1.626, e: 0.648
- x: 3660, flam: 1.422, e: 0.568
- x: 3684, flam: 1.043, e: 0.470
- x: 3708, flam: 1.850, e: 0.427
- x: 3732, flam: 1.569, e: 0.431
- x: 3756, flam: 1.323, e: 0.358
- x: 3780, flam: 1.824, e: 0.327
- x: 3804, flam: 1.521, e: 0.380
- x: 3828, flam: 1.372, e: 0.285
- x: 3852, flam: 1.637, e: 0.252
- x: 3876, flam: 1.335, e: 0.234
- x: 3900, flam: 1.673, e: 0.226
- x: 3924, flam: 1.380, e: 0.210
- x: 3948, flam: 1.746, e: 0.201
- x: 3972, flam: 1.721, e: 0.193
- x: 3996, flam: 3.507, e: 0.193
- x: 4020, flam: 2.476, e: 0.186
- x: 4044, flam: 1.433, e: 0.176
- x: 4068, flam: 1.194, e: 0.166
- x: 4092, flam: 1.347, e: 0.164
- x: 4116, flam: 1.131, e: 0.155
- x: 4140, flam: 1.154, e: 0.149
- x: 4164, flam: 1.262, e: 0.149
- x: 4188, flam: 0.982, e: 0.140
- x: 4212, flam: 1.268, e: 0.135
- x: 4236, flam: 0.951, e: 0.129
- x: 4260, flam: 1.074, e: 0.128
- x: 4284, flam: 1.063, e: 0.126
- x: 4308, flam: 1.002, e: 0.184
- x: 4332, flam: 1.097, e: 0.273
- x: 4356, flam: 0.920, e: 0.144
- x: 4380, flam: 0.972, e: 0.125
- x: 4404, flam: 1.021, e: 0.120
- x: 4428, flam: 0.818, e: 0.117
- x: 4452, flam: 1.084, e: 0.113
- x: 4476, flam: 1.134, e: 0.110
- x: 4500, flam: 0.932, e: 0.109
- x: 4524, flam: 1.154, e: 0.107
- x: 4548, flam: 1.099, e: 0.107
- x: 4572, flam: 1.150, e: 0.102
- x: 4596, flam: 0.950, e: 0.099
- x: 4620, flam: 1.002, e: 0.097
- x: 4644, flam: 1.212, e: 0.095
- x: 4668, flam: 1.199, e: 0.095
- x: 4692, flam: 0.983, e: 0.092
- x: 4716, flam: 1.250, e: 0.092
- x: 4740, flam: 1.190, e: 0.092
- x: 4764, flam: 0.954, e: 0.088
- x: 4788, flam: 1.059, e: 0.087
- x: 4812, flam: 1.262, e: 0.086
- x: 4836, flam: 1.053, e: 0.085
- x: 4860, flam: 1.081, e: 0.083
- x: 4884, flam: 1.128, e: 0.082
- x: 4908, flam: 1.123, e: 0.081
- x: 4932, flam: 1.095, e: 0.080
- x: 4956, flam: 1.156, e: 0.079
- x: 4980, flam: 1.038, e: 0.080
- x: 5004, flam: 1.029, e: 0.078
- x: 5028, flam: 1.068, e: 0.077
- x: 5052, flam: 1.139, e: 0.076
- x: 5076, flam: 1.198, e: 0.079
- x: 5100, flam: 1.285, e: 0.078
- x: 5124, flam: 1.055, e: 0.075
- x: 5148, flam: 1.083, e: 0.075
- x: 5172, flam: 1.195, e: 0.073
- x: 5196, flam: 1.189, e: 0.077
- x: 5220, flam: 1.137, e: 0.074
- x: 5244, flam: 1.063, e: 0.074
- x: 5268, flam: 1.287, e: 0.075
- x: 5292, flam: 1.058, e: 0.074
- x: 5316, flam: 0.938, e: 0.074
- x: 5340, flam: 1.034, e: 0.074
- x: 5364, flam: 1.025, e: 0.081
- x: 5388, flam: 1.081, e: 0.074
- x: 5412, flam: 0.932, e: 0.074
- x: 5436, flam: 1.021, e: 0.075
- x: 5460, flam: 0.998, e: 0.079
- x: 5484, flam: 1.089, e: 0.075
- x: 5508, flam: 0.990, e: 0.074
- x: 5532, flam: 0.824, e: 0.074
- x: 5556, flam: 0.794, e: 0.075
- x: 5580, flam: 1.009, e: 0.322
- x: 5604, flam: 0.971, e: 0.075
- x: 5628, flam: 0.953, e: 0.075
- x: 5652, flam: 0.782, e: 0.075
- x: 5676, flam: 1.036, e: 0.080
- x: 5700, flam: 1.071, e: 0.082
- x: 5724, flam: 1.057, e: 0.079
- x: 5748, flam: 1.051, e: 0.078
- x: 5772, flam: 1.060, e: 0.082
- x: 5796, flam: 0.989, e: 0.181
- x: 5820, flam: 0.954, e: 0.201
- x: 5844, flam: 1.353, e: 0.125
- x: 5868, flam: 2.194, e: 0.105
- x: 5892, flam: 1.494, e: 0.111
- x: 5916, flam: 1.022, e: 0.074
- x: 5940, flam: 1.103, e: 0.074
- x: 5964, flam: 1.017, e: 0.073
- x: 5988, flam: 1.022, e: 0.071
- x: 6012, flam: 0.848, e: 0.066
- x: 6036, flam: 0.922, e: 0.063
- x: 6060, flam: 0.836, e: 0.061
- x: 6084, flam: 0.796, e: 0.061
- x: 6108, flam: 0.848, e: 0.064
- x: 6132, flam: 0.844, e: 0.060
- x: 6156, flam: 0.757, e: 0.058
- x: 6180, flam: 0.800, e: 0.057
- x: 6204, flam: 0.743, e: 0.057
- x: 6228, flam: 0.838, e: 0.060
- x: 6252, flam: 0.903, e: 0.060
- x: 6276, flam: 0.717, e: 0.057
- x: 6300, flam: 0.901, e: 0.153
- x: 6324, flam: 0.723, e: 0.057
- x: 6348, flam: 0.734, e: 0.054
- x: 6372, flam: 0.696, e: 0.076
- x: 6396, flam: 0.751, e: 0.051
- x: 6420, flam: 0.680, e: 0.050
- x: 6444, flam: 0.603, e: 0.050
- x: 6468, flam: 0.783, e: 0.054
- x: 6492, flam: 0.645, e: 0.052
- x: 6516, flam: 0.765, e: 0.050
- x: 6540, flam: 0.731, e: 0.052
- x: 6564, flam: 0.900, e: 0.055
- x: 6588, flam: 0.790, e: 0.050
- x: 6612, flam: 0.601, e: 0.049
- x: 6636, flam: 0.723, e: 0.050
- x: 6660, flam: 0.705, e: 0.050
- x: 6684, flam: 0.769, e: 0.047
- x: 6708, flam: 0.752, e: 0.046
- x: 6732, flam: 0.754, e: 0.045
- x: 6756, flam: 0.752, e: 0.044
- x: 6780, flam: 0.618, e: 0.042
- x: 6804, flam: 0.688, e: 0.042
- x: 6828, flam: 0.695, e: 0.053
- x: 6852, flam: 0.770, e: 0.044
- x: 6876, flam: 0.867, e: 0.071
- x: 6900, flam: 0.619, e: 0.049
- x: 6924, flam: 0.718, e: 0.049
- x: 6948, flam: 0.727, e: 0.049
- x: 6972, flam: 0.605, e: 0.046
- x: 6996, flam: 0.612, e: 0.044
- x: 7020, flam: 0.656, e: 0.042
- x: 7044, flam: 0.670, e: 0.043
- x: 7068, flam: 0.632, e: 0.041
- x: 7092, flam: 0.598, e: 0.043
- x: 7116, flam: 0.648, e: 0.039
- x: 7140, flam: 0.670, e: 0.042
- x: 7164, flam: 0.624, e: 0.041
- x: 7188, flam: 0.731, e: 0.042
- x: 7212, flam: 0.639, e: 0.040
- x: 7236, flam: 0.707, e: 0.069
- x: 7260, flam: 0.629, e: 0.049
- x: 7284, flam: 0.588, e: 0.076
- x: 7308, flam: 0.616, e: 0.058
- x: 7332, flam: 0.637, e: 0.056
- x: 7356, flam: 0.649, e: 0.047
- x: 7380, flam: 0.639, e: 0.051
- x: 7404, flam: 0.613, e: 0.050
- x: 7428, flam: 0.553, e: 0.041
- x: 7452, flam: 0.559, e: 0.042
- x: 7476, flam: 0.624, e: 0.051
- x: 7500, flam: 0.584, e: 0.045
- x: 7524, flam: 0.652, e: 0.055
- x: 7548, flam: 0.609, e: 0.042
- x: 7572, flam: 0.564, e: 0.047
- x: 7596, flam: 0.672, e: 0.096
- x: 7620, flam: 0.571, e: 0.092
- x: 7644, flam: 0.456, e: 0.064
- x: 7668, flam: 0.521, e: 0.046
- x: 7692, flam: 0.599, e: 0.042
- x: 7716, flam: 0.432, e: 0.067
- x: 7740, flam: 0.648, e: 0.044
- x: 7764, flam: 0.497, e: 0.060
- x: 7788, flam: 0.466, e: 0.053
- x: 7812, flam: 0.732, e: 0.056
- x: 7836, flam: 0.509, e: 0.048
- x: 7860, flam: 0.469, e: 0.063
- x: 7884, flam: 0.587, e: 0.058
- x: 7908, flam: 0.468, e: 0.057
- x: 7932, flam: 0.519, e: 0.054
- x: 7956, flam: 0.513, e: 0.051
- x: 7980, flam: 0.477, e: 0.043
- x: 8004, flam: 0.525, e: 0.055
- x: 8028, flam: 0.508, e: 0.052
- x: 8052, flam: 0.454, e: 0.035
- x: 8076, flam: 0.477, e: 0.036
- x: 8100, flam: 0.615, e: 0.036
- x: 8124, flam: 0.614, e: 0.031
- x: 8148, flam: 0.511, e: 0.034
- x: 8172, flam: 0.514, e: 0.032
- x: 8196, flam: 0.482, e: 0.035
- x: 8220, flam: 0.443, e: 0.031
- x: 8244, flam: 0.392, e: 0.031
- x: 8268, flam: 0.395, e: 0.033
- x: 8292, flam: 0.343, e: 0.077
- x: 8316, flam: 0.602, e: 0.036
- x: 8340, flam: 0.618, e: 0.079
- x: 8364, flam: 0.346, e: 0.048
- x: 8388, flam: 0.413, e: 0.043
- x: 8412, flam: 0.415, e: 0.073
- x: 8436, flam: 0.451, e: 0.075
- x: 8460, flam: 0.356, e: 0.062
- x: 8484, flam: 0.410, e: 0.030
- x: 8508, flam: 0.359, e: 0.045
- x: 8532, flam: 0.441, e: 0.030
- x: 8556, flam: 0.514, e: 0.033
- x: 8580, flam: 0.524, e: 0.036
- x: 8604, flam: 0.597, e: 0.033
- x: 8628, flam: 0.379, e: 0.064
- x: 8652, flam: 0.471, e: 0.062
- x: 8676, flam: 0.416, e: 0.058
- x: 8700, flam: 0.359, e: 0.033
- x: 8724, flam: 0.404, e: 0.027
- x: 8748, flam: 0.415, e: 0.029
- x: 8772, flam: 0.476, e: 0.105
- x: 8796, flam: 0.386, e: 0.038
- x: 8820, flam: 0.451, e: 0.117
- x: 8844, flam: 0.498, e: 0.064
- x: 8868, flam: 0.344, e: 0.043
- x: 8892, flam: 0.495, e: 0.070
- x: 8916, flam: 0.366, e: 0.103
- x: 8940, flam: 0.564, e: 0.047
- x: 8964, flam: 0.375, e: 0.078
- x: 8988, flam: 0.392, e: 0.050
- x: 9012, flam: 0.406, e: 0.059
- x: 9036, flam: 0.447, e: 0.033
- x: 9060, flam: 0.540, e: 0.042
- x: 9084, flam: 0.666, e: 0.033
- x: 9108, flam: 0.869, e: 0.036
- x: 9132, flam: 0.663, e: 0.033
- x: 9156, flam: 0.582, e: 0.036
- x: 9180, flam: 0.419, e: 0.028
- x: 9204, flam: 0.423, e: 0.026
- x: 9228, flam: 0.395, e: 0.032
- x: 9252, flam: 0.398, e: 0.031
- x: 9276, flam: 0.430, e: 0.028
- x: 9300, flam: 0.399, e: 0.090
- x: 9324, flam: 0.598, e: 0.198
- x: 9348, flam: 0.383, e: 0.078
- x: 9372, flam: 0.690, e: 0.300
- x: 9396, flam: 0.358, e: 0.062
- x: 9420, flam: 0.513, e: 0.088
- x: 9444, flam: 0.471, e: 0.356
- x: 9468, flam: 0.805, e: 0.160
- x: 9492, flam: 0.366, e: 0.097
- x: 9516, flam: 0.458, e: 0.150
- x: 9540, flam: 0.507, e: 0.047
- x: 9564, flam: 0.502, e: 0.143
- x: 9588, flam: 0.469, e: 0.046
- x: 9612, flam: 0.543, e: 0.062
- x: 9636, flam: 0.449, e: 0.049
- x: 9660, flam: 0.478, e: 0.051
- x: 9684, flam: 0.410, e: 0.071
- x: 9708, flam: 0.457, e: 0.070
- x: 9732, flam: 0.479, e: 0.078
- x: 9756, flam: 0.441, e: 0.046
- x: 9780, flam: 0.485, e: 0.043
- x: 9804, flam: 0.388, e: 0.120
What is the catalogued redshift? 1.10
